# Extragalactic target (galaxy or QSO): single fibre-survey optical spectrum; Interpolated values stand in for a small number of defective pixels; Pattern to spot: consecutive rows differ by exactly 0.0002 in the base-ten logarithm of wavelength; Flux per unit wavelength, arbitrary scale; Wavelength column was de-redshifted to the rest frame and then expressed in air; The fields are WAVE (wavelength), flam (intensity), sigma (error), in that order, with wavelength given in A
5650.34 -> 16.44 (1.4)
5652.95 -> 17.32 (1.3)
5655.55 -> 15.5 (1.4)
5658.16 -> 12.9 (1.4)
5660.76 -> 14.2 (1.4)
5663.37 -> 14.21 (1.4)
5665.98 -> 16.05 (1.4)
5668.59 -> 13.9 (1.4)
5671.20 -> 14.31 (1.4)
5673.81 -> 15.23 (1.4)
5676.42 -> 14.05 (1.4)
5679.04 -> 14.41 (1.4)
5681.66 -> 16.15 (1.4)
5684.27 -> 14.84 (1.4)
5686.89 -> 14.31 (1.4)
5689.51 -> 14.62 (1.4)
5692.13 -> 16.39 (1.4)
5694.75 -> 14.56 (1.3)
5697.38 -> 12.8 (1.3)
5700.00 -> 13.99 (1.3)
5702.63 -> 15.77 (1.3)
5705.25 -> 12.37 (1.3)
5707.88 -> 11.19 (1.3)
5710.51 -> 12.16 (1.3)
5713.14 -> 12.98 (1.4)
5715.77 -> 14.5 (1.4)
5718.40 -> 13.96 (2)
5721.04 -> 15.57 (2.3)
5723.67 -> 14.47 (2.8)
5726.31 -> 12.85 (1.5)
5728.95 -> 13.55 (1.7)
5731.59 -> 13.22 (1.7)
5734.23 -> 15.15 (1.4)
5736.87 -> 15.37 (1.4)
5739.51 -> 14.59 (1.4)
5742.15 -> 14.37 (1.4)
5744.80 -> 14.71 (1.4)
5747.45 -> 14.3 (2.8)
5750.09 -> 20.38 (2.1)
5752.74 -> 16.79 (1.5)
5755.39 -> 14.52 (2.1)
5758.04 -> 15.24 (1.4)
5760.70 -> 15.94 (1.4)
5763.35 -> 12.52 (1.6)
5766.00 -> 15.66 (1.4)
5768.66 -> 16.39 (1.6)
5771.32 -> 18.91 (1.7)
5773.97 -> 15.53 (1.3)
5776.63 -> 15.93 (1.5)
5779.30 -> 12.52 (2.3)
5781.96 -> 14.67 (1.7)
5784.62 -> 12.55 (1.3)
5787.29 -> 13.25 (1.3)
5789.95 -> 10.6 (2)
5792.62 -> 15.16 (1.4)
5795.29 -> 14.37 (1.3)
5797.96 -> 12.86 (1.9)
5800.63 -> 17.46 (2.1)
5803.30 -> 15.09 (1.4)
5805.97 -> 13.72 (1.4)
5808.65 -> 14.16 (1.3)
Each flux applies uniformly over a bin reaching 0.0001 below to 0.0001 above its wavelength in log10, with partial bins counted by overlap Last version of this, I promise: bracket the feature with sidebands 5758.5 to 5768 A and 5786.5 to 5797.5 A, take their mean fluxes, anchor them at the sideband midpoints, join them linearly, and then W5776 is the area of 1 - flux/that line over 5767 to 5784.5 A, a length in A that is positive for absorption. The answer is -1.5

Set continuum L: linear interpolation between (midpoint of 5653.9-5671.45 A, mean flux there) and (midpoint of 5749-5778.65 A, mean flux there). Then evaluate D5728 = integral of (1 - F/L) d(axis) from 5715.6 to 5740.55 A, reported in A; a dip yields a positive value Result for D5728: 1.9 A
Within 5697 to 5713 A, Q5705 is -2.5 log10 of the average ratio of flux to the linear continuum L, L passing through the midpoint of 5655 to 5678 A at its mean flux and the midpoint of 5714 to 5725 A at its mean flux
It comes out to 0.12 mag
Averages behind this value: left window 14.4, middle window 13.1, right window 14.6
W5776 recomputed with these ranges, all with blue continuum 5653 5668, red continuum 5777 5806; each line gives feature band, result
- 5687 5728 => 1.6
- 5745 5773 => -3.7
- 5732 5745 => -0.4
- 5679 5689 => -0.2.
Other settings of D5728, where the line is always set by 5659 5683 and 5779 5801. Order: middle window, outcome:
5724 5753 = -1.8 A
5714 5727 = 0.0 A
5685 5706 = 0.1 A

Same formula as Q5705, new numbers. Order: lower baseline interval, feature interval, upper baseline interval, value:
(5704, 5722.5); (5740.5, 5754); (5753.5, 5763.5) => -0.11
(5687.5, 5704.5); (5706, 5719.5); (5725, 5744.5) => 0.12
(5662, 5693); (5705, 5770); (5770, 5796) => 0.00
